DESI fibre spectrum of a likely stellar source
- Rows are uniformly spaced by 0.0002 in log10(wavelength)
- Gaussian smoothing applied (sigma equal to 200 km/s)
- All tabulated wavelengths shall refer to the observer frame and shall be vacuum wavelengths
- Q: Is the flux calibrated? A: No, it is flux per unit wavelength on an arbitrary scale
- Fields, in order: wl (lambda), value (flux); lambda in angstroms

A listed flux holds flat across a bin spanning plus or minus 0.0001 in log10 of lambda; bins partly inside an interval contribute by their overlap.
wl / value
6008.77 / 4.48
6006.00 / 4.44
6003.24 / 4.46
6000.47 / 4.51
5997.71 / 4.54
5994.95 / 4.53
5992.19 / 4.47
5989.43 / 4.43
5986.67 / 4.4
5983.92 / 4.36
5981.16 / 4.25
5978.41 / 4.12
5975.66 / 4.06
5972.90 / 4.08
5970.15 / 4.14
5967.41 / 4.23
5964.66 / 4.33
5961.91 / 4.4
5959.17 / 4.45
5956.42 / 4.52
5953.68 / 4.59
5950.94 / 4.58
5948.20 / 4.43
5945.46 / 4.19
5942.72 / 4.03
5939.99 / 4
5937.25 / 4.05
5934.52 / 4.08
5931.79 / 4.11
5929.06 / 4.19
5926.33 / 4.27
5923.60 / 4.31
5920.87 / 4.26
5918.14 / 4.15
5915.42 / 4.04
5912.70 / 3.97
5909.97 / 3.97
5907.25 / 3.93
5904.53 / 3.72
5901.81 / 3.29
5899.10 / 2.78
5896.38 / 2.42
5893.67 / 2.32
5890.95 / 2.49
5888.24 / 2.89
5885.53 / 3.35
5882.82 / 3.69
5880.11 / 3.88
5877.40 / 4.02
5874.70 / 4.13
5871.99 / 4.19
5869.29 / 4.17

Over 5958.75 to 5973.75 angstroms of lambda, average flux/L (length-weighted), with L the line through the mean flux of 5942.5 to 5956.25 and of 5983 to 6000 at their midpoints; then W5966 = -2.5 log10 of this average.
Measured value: 0.04 mag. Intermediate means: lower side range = 4.41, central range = 4.27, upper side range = 4.46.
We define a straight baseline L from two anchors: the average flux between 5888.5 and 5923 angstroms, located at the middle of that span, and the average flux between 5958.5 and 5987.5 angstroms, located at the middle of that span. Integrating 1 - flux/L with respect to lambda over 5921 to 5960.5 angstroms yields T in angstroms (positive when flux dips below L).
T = -4.17 angstroms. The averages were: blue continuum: 3.45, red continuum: 4.25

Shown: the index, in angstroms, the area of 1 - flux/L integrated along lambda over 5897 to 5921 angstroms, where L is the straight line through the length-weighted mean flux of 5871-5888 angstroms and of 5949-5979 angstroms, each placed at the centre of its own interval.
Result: 1.6 angstroms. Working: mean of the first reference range 3.8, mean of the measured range 3.72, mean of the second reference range 4.32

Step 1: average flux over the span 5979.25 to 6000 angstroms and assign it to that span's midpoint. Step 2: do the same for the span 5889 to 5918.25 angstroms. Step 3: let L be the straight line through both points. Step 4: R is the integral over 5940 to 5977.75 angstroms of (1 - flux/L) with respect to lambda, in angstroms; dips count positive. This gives -2.5 angstroms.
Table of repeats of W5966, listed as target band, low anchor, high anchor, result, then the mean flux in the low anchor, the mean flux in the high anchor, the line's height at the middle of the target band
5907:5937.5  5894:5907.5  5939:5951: -0.14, 3.1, 4.22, 3.64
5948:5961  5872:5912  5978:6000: -0.12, 3.39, 4.41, 4.04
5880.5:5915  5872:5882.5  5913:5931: 0.24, 4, 4.19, 4.09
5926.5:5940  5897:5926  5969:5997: -0.04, 3.82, 4.29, 3.96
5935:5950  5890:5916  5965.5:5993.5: -0.10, 3.28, 4.26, 3.79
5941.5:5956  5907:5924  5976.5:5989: -0.05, 4.09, 4.29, 4.19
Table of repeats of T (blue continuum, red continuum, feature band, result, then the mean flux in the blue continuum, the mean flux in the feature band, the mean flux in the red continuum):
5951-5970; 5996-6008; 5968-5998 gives 1.1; 4.41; 4.3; 4.49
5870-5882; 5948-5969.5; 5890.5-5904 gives 4.6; 4.04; 2.74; 4.43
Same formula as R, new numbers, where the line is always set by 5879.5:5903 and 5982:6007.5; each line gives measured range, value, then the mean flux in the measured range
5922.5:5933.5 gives -2.2 angstroms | 4.21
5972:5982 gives 0.2 angstroms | 4.12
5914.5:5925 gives -2.5 angstroms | 4.2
